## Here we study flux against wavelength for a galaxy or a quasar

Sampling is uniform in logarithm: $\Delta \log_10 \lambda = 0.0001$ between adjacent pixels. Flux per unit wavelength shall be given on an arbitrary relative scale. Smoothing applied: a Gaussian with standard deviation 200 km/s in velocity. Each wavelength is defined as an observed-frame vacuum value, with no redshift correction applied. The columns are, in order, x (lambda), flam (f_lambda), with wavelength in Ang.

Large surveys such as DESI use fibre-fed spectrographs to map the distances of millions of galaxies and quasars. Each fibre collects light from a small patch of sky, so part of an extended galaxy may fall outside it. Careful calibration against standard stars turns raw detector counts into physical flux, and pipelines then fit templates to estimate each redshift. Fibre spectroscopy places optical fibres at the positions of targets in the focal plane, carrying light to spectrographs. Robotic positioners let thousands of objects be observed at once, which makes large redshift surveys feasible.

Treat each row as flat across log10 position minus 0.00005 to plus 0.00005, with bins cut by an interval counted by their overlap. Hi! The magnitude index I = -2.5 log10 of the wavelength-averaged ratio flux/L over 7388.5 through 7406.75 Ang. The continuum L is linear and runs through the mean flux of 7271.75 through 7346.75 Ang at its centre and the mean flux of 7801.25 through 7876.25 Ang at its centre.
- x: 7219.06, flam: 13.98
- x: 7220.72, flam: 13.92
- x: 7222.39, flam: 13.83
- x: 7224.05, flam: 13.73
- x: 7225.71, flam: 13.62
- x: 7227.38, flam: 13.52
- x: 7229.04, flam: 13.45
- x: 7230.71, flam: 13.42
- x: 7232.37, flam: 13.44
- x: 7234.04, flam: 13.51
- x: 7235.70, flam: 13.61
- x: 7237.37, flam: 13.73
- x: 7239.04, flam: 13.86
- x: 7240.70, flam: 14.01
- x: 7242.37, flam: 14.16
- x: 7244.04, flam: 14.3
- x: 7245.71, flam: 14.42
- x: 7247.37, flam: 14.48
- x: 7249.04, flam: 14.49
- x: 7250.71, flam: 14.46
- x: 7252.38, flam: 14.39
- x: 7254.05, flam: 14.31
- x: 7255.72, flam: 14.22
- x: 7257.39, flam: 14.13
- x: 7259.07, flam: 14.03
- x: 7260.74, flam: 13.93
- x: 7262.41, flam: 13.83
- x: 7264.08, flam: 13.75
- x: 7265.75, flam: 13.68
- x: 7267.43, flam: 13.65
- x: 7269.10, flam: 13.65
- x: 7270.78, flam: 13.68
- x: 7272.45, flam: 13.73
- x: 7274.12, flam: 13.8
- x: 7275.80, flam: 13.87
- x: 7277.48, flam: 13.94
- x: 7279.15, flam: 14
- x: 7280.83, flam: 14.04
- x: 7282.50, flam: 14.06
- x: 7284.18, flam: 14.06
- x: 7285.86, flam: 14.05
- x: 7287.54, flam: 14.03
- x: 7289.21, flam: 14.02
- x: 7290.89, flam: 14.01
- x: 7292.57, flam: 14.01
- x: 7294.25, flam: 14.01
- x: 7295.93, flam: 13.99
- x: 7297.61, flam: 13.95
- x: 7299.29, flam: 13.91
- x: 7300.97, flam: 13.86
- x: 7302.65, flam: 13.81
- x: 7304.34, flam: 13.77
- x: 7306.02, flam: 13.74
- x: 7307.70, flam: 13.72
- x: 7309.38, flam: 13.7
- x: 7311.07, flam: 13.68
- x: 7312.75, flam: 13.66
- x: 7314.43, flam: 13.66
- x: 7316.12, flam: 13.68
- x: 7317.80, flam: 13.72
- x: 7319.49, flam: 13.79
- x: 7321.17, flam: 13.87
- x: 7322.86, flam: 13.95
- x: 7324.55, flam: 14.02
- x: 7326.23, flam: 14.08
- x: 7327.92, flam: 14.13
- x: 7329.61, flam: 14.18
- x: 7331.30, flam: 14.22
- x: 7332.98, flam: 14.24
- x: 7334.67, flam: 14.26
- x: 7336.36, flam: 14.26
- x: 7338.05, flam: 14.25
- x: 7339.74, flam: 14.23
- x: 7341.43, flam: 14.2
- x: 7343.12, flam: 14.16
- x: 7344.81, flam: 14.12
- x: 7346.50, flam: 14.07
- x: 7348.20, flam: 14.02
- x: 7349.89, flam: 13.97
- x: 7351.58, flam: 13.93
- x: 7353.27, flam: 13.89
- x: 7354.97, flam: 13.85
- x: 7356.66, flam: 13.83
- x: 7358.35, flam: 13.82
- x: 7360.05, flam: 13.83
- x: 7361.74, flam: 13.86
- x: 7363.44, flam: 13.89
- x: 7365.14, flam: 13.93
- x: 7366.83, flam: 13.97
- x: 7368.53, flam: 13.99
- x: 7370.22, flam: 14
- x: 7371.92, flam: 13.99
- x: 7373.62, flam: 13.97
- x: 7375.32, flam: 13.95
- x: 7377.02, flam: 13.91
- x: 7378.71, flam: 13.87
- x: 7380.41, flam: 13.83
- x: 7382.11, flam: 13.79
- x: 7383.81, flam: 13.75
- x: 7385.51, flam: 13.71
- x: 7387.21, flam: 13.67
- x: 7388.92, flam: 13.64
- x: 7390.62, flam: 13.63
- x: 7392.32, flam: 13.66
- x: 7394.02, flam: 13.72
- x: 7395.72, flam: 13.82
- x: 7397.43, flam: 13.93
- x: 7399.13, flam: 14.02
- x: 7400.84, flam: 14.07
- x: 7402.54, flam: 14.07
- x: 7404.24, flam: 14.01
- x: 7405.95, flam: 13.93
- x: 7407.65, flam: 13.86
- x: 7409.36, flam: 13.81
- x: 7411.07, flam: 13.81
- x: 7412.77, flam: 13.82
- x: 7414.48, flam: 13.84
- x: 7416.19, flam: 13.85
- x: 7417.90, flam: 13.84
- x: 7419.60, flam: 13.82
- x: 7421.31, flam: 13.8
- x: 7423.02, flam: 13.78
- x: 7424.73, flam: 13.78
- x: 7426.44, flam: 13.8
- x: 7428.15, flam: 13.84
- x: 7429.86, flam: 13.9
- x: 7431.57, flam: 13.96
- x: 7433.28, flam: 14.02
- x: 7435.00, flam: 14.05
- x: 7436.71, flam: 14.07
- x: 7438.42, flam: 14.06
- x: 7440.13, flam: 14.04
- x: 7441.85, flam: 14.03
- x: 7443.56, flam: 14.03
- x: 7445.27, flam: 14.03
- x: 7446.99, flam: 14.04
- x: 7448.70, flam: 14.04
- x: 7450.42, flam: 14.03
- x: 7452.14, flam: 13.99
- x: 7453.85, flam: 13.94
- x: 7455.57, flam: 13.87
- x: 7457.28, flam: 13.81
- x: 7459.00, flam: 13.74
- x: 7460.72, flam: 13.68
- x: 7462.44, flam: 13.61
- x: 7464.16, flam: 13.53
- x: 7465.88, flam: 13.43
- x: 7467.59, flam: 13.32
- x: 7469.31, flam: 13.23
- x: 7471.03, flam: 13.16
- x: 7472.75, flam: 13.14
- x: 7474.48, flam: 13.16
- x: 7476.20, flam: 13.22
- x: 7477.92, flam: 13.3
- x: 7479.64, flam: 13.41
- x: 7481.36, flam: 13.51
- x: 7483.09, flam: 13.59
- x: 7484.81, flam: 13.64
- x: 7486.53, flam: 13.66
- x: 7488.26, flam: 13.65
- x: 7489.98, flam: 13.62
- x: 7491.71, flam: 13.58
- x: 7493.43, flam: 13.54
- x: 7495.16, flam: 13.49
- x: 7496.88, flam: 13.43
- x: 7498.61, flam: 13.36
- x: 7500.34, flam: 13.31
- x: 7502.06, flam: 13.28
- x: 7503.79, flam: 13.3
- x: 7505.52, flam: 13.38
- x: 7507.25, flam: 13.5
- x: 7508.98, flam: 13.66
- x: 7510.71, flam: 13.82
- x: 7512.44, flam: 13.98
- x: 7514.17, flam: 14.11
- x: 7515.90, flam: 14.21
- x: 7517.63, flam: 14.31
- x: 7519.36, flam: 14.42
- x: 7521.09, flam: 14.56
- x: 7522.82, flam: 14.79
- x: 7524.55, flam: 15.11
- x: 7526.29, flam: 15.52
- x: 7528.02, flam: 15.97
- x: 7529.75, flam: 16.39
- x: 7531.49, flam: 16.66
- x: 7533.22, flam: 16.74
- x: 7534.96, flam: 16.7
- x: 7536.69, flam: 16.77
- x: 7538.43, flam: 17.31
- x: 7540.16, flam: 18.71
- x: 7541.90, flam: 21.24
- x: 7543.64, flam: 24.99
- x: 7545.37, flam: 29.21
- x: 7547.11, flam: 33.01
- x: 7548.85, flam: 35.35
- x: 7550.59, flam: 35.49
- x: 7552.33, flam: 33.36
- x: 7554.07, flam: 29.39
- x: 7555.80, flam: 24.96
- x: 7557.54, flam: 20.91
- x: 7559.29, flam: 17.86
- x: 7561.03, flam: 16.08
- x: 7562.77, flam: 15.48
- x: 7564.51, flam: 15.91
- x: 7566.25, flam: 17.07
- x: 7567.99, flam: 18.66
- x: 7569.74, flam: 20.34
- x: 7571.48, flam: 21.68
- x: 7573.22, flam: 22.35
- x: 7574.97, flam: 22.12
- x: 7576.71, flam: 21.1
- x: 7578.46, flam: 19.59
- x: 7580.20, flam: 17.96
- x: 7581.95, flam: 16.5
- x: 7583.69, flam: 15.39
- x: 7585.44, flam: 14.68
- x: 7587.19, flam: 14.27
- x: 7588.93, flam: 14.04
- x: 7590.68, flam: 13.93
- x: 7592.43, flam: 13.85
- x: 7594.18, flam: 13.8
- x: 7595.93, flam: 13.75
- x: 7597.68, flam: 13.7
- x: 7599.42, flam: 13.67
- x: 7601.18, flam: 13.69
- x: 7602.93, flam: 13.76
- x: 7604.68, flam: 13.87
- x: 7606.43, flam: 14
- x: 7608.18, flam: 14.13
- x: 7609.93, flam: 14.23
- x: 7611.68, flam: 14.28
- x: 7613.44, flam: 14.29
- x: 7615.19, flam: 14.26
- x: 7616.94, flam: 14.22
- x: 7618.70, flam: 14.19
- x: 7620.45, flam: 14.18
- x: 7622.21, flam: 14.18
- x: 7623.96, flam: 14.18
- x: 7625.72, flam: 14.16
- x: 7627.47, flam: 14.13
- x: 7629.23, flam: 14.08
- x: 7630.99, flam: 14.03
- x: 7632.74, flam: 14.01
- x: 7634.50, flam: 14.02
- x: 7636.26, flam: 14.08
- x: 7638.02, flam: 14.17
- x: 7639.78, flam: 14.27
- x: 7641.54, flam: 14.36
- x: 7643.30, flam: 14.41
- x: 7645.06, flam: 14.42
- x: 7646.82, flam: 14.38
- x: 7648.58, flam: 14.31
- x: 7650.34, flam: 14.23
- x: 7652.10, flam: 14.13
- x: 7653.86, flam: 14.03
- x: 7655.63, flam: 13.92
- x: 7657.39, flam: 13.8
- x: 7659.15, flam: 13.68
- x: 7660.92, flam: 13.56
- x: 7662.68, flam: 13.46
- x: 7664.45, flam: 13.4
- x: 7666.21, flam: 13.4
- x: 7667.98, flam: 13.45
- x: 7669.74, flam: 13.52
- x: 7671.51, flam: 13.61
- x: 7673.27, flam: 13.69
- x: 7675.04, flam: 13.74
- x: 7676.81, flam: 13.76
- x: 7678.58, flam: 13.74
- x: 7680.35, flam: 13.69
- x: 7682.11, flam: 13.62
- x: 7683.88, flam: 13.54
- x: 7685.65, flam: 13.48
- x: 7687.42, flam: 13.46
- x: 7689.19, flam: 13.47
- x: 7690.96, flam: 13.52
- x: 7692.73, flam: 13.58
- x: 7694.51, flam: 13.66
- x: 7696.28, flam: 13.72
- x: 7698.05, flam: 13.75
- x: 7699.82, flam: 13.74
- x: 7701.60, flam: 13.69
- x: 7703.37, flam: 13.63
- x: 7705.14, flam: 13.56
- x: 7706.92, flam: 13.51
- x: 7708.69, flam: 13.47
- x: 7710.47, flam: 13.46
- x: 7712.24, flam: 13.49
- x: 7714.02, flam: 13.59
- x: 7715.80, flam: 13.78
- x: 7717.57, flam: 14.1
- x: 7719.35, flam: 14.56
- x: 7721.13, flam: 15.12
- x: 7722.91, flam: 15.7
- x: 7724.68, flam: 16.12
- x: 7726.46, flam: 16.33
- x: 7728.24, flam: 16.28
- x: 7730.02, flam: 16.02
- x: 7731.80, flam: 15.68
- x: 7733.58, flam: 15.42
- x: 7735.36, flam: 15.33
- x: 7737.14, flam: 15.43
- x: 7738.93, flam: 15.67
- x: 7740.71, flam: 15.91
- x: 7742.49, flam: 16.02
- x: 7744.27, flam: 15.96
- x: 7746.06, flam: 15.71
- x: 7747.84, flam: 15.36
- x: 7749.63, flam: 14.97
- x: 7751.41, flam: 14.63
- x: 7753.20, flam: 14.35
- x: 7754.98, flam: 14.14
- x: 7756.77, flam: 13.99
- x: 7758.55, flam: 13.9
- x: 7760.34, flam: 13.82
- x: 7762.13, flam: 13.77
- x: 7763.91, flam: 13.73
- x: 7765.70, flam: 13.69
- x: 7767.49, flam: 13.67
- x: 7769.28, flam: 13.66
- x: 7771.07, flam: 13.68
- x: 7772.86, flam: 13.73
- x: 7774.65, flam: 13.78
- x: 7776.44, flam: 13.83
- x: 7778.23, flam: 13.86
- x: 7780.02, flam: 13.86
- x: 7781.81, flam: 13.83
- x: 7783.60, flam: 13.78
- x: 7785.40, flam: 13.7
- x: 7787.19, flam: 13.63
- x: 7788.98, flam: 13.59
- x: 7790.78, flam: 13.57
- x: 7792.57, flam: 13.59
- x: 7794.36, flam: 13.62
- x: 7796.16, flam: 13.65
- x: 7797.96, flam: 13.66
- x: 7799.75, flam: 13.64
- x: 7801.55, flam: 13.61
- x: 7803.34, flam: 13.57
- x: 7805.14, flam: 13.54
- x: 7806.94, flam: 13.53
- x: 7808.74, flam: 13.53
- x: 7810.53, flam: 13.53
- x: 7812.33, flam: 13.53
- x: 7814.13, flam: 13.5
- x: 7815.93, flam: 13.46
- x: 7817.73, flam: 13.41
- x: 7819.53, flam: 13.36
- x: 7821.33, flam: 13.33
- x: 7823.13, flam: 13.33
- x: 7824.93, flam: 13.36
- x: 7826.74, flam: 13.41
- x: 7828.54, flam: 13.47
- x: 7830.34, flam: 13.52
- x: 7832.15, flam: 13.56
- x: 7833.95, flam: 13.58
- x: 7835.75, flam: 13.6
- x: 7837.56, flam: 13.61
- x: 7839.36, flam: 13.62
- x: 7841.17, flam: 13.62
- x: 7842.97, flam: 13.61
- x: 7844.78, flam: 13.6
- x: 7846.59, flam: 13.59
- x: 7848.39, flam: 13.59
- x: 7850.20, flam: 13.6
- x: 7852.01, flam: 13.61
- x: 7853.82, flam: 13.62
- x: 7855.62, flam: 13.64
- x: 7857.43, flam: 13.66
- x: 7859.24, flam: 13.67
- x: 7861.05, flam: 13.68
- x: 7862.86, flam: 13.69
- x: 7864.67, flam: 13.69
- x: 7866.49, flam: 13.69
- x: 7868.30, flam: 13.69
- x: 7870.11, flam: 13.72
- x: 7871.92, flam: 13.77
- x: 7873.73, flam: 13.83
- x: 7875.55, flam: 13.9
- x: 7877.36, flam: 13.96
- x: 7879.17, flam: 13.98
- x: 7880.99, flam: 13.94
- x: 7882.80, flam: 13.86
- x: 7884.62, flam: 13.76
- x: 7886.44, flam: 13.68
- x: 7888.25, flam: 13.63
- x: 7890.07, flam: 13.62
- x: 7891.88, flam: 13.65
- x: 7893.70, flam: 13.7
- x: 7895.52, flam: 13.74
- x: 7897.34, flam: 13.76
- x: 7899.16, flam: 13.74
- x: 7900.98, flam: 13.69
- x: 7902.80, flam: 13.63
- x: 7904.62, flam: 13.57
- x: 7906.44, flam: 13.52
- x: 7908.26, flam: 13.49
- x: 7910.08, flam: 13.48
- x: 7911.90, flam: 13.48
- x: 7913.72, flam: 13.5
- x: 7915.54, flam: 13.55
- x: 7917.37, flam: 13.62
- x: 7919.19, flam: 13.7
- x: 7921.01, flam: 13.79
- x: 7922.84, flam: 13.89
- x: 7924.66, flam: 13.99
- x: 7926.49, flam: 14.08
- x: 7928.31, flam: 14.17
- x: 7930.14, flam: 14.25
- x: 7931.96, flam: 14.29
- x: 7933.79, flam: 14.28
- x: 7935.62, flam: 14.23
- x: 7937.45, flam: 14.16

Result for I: 0.00 mag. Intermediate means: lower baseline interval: 14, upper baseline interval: 13.6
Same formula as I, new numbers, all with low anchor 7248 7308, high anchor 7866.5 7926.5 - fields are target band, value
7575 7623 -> -0.08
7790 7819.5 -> 0.02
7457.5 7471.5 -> 0.03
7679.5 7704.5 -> 0.01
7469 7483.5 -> 0.05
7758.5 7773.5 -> 0.00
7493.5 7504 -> 0.04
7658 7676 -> 0.02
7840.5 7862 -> 0.01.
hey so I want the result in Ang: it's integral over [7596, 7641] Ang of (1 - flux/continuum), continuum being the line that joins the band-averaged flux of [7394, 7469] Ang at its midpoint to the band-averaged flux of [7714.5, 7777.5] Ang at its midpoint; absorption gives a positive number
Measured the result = 1.1 Ang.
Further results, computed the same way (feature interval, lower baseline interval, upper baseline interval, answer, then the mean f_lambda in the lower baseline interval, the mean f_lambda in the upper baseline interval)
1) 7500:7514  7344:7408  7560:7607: 1.71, 13.9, 16.4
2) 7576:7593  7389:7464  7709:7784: -2.24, 13.9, 14.6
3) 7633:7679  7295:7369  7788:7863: -0.73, 13.9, 13.6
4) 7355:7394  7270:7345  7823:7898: 0.24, 14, 13.7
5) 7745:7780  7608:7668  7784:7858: -1.02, 14.1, 13.6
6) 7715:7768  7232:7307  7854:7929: -4.61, 14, 13.7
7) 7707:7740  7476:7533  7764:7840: -2.94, 14.1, 13.6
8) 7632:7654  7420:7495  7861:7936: -0.78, 13.7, 13.8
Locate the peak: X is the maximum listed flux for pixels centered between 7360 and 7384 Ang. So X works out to 14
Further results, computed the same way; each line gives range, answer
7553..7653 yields 29.39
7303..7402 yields 14.26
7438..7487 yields 14.06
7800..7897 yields 13.98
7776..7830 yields 13.86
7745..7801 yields 15.71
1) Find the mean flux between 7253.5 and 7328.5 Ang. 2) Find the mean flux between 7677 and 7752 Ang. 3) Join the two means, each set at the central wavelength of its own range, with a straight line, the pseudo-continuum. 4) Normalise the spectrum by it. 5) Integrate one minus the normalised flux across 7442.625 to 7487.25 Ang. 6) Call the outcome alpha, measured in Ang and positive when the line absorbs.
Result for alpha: 1.7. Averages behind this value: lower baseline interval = 13.9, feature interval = 13.6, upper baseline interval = 14.5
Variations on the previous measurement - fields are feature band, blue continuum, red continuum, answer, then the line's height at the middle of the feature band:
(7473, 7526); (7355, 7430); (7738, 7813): 0.7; 13.9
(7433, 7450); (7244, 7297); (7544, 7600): 3.4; 17.6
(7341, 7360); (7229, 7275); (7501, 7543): 0.7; 14.5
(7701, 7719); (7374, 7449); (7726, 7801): 0.9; 14.3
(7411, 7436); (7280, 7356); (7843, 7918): 0.1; 13.9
